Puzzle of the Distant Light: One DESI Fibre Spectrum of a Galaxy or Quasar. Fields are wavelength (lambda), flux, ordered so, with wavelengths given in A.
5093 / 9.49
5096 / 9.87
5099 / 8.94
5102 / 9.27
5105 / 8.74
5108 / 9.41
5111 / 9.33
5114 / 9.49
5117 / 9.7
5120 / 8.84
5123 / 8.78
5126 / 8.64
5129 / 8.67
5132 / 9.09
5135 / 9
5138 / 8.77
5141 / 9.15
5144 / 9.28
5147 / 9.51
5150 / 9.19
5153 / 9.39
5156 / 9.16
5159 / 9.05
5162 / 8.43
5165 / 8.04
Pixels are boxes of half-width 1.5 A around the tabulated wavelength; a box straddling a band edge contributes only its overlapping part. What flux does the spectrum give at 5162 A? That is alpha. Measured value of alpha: 8.43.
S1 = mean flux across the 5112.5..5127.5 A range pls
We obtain 9.09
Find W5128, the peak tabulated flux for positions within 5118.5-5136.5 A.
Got 9.09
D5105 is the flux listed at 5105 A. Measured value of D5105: 8.74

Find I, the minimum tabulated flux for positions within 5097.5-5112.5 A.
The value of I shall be 8.74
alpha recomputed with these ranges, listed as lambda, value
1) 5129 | 8.67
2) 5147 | 9.51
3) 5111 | 9.33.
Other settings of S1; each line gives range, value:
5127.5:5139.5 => 8.88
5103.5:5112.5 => 9.16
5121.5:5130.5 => 8.7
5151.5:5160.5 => 9.2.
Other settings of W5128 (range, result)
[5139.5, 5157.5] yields 9.51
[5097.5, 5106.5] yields 9.27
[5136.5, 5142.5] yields 9.15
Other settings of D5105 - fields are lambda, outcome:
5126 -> 8.64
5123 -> 8.78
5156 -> 9.16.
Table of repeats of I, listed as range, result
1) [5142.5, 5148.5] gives 9.28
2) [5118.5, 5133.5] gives 8.64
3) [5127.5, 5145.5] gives 8.67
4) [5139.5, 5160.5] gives 9.05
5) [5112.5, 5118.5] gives 9.49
